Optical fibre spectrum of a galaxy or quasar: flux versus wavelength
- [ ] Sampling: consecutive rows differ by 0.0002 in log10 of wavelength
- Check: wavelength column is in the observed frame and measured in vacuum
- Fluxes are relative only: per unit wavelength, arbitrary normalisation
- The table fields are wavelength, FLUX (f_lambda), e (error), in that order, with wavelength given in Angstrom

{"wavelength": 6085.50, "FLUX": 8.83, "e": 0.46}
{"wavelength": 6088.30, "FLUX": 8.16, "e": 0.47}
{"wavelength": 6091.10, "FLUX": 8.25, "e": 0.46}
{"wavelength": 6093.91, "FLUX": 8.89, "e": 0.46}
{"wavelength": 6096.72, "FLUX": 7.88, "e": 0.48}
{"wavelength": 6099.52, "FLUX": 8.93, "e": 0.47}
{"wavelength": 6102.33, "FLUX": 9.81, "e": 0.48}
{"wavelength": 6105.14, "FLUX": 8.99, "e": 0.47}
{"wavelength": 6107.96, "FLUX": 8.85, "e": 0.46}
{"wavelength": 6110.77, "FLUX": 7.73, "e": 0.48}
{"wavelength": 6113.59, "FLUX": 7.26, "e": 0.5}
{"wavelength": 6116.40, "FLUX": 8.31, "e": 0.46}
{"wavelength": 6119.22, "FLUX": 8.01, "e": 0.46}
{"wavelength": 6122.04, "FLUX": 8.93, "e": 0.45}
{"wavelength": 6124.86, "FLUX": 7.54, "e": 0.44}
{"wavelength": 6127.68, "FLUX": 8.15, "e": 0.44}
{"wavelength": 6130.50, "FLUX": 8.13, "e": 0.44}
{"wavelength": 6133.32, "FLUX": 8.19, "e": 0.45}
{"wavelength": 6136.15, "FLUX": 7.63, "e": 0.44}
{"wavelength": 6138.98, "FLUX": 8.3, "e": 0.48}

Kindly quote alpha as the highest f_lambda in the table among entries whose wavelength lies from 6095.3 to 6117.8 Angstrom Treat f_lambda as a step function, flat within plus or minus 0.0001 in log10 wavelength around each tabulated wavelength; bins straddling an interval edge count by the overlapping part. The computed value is 9.81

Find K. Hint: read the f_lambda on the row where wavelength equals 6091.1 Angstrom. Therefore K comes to 8.25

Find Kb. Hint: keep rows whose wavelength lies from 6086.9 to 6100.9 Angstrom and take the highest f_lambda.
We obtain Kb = 8.93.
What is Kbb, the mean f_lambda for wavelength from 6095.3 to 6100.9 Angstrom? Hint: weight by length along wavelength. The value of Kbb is 8.41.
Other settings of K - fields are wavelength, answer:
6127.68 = 8.15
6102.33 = 9.81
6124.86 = 7.54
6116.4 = 8.31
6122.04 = 8.93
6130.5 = 8.13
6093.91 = 8.89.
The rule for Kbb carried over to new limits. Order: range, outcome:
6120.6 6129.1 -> 8.21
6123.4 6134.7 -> 8.01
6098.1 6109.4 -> 9.14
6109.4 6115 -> 7.5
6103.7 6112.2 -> 8.52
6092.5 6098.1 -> 8.38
